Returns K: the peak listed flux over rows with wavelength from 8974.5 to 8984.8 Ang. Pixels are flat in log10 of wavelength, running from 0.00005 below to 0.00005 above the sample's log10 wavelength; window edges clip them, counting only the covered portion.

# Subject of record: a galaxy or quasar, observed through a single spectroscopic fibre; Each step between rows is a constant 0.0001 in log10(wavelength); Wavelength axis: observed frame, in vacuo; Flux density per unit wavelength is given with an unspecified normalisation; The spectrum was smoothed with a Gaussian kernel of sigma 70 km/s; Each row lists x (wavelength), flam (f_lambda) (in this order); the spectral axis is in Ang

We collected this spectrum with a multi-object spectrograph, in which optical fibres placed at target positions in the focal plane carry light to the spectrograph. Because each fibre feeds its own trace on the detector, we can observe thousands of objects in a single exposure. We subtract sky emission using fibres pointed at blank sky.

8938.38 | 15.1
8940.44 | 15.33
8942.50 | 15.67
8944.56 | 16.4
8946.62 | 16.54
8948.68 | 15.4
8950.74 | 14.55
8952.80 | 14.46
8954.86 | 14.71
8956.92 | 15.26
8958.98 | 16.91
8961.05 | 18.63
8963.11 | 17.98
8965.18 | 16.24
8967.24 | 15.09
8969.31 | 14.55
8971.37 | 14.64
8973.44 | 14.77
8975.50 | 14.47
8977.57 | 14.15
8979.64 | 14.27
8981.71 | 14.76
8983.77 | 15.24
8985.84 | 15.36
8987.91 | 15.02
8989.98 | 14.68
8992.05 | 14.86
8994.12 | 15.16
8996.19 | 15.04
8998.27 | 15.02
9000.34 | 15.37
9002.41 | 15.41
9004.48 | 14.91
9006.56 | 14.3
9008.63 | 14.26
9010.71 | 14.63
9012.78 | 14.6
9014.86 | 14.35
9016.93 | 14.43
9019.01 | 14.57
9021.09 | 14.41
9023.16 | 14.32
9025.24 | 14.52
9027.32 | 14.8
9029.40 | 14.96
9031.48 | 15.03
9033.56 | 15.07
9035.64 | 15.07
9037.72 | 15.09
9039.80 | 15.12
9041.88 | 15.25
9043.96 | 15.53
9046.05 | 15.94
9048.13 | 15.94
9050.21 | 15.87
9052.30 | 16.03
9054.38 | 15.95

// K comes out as 15.24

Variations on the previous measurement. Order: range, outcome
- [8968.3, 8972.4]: 14.64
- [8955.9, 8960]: 16.91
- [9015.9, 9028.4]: 14.8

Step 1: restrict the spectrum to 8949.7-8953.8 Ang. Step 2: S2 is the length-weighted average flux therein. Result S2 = 14.5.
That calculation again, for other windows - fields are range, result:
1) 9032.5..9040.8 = 15.1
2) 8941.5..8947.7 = 16.2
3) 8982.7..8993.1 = 15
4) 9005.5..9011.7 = 14.4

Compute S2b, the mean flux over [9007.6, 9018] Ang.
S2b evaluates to 14.5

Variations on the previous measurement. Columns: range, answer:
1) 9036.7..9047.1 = 15.4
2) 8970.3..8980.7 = 14.5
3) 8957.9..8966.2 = 17.4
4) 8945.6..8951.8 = 15.5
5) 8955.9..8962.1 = 16.9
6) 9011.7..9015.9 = 14.5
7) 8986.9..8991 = 14.8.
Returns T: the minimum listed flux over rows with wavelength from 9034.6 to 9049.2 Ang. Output 15.07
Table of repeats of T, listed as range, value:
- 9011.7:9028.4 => 14.32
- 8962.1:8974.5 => 14.55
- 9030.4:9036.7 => 15.03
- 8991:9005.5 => 14.86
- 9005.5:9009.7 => 14.26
